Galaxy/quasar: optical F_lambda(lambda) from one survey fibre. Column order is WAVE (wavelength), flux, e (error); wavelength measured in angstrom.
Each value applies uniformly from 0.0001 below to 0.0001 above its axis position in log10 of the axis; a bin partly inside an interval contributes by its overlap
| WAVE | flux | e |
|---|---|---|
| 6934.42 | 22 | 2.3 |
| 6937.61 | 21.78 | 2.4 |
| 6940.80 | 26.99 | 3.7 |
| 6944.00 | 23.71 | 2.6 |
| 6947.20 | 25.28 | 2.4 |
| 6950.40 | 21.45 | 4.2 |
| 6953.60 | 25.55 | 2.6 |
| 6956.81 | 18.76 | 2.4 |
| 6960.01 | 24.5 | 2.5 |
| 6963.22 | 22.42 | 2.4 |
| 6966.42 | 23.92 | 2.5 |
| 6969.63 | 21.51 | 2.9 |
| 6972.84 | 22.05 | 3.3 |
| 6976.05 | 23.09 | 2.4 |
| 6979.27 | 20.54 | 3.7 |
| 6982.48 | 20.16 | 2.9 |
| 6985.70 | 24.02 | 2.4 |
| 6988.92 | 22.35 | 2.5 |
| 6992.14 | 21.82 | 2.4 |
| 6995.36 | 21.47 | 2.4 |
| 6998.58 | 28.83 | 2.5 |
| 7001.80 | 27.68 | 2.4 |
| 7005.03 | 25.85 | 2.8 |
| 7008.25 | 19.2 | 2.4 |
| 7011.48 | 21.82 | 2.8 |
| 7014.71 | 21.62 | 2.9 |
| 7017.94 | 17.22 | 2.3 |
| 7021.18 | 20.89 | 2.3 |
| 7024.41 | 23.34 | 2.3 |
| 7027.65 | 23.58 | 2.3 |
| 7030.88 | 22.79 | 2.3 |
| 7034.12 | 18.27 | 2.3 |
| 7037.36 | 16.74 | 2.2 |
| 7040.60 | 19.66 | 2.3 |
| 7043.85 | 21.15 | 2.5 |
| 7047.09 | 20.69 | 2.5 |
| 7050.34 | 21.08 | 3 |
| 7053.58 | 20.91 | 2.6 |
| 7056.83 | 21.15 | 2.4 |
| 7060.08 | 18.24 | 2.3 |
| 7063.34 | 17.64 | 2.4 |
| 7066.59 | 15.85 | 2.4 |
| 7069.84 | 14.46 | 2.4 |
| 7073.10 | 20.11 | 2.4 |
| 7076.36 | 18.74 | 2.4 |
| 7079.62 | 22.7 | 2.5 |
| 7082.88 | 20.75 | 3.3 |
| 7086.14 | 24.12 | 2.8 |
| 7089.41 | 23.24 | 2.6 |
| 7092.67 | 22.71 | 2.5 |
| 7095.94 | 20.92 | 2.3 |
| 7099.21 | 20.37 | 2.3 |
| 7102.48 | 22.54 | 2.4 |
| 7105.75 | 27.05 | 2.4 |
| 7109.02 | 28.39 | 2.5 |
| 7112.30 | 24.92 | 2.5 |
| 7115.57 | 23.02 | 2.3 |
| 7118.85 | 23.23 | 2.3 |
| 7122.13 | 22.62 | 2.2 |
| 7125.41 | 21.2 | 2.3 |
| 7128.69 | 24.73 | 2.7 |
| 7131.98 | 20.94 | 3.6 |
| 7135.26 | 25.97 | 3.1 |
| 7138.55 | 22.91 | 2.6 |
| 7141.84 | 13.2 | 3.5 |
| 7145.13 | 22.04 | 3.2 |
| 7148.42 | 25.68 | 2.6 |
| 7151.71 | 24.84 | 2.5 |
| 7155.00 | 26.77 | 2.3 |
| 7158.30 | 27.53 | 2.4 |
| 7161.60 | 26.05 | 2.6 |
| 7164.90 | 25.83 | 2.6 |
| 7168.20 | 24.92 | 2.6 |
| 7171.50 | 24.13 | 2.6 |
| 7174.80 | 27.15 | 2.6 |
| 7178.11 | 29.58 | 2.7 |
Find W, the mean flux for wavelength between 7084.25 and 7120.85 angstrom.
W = 23.7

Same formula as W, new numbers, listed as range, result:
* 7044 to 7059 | 20.9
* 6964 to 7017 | 22.8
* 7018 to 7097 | 20.3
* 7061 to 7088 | 19.3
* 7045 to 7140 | 21.8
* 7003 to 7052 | 21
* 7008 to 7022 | 20.2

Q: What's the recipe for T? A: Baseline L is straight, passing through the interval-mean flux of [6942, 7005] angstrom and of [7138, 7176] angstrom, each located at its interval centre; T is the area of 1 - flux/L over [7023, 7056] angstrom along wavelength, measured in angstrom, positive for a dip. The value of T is 3.9 angstrom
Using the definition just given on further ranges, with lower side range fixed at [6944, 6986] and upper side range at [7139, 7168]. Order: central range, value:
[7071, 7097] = 2.1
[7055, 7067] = 2.5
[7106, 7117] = -0.9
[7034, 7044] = 1.9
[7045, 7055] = 1.0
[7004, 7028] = 1.5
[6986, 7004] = -1.3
